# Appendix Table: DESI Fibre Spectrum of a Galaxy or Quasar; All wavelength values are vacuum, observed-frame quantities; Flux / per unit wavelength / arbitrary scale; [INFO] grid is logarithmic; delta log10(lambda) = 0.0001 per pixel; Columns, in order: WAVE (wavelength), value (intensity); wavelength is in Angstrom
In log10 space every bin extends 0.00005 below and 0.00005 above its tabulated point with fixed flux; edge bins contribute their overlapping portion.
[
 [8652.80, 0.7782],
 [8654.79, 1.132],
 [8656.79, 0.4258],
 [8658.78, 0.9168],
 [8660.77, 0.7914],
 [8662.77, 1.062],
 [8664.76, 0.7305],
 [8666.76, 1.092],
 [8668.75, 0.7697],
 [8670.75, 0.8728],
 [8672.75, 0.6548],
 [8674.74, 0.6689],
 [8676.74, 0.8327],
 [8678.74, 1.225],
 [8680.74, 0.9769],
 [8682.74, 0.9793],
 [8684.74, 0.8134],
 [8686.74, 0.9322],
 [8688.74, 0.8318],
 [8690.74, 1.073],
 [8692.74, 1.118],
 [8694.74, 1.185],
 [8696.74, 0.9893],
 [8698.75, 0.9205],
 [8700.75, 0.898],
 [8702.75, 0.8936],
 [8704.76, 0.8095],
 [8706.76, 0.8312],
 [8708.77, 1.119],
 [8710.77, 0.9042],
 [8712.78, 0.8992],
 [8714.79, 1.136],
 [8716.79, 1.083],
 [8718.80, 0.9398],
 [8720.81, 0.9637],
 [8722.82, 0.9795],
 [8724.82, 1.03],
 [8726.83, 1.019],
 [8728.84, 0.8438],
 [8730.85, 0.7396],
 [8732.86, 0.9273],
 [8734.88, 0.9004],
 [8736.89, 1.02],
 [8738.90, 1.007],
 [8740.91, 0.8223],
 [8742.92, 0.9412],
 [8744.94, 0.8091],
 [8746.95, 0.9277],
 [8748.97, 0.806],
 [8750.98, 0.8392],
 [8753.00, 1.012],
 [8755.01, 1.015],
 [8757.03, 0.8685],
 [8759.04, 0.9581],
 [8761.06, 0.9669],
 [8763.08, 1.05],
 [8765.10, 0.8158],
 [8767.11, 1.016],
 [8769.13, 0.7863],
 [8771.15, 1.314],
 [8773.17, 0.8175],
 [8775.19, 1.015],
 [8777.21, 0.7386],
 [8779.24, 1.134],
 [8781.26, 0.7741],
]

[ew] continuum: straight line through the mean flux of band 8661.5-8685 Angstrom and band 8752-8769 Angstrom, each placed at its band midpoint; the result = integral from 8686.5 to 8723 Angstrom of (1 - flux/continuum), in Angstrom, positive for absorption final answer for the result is -2.4 Angstrom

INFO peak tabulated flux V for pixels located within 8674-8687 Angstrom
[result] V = 1.225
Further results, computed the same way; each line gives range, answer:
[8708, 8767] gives 1.136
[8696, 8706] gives 0.9893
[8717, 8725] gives 1.03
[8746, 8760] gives 1.015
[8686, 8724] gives 1.185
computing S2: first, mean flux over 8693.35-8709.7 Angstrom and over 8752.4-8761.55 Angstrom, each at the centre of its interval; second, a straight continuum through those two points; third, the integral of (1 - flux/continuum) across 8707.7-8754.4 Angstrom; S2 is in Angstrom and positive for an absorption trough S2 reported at 0.9 Angstrom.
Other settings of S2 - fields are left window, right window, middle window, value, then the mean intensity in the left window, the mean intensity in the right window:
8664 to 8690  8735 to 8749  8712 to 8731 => -1.5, 0.879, 0.911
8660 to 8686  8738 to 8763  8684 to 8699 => -1.6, 0.883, 0.919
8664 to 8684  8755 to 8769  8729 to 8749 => 0.7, 0.881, 0.941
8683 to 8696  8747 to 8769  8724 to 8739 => 0.4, 0.992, 0.929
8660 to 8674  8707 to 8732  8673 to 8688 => -0.4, 0.851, 0.967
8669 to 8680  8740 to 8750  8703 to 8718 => -1.9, 0.848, 0.861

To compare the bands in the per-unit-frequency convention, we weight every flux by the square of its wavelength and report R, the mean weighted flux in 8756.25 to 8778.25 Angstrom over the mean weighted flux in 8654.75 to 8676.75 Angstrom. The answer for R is 1.18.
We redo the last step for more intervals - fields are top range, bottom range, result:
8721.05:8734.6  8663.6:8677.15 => 1.16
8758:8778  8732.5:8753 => 1.06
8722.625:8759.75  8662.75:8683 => 1.05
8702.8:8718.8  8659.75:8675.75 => 1.17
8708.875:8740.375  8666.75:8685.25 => 1.11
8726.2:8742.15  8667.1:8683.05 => 1.05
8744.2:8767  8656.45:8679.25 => 1.12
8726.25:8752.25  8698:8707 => 1.03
